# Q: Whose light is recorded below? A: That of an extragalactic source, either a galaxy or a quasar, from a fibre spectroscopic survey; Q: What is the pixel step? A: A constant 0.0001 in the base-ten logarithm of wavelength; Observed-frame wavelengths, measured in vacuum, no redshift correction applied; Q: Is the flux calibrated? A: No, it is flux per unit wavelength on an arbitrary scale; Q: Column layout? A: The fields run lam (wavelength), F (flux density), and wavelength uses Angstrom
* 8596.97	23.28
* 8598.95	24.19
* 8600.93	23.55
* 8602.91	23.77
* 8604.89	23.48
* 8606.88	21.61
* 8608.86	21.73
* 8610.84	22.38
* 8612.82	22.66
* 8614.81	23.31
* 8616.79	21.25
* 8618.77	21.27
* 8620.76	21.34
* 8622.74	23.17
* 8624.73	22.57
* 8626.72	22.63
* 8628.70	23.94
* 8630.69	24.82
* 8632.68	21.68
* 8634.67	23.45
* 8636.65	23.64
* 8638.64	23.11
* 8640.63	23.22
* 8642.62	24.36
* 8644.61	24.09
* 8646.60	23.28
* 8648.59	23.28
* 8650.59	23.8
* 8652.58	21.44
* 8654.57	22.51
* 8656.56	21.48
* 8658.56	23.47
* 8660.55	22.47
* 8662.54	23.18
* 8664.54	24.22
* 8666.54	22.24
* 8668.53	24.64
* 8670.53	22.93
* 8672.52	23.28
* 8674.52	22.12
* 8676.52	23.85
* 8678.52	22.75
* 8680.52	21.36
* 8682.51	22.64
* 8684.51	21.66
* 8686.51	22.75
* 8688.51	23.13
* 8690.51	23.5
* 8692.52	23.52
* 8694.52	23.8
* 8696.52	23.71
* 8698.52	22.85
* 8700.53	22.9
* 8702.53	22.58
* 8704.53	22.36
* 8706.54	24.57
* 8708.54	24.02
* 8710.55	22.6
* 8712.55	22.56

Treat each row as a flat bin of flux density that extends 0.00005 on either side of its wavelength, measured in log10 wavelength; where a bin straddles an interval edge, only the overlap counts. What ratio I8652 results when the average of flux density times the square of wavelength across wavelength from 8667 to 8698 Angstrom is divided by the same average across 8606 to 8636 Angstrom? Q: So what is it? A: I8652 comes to 1.04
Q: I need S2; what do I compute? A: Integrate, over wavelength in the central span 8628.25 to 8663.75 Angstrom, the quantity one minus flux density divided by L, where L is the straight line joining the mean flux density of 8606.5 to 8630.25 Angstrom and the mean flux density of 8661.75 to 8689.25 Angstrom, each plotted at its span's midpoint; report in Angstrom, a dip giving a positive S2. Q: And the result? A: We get -0.8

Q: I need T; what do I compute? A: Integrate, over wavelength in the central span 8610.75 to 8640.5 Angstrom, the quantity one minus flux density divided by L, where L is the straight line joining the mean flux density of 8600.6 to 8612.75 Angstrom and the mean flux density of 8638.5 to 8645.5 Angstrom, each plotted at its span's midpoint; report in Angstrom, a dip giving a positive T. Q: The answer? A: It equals 0.6 Angstrom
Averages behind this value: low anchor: 22.7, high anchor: 23.8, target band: 22.8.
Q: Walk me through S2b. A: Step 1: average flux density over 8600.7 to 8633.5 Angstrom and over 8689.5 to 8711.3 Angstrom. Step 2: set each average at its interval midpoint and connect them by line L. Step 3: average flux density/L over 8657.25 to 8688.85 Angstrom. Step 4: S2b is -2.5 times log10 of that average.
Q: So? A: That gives 0.01 mag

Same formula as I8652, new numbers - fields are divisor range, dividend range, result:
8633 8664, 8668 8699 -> 1.00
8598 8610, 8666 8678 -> 1.02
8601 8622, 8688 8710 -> 1.07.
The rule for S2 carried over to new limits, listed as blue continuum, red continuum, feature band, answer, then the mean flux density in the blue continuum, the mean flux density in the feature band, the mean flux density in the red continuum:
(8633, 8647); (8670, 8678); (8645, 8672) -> 0.3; 23.5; 23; 23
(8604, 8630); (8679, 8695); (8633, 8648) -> -0.6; 22.4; 23.5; 22.8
